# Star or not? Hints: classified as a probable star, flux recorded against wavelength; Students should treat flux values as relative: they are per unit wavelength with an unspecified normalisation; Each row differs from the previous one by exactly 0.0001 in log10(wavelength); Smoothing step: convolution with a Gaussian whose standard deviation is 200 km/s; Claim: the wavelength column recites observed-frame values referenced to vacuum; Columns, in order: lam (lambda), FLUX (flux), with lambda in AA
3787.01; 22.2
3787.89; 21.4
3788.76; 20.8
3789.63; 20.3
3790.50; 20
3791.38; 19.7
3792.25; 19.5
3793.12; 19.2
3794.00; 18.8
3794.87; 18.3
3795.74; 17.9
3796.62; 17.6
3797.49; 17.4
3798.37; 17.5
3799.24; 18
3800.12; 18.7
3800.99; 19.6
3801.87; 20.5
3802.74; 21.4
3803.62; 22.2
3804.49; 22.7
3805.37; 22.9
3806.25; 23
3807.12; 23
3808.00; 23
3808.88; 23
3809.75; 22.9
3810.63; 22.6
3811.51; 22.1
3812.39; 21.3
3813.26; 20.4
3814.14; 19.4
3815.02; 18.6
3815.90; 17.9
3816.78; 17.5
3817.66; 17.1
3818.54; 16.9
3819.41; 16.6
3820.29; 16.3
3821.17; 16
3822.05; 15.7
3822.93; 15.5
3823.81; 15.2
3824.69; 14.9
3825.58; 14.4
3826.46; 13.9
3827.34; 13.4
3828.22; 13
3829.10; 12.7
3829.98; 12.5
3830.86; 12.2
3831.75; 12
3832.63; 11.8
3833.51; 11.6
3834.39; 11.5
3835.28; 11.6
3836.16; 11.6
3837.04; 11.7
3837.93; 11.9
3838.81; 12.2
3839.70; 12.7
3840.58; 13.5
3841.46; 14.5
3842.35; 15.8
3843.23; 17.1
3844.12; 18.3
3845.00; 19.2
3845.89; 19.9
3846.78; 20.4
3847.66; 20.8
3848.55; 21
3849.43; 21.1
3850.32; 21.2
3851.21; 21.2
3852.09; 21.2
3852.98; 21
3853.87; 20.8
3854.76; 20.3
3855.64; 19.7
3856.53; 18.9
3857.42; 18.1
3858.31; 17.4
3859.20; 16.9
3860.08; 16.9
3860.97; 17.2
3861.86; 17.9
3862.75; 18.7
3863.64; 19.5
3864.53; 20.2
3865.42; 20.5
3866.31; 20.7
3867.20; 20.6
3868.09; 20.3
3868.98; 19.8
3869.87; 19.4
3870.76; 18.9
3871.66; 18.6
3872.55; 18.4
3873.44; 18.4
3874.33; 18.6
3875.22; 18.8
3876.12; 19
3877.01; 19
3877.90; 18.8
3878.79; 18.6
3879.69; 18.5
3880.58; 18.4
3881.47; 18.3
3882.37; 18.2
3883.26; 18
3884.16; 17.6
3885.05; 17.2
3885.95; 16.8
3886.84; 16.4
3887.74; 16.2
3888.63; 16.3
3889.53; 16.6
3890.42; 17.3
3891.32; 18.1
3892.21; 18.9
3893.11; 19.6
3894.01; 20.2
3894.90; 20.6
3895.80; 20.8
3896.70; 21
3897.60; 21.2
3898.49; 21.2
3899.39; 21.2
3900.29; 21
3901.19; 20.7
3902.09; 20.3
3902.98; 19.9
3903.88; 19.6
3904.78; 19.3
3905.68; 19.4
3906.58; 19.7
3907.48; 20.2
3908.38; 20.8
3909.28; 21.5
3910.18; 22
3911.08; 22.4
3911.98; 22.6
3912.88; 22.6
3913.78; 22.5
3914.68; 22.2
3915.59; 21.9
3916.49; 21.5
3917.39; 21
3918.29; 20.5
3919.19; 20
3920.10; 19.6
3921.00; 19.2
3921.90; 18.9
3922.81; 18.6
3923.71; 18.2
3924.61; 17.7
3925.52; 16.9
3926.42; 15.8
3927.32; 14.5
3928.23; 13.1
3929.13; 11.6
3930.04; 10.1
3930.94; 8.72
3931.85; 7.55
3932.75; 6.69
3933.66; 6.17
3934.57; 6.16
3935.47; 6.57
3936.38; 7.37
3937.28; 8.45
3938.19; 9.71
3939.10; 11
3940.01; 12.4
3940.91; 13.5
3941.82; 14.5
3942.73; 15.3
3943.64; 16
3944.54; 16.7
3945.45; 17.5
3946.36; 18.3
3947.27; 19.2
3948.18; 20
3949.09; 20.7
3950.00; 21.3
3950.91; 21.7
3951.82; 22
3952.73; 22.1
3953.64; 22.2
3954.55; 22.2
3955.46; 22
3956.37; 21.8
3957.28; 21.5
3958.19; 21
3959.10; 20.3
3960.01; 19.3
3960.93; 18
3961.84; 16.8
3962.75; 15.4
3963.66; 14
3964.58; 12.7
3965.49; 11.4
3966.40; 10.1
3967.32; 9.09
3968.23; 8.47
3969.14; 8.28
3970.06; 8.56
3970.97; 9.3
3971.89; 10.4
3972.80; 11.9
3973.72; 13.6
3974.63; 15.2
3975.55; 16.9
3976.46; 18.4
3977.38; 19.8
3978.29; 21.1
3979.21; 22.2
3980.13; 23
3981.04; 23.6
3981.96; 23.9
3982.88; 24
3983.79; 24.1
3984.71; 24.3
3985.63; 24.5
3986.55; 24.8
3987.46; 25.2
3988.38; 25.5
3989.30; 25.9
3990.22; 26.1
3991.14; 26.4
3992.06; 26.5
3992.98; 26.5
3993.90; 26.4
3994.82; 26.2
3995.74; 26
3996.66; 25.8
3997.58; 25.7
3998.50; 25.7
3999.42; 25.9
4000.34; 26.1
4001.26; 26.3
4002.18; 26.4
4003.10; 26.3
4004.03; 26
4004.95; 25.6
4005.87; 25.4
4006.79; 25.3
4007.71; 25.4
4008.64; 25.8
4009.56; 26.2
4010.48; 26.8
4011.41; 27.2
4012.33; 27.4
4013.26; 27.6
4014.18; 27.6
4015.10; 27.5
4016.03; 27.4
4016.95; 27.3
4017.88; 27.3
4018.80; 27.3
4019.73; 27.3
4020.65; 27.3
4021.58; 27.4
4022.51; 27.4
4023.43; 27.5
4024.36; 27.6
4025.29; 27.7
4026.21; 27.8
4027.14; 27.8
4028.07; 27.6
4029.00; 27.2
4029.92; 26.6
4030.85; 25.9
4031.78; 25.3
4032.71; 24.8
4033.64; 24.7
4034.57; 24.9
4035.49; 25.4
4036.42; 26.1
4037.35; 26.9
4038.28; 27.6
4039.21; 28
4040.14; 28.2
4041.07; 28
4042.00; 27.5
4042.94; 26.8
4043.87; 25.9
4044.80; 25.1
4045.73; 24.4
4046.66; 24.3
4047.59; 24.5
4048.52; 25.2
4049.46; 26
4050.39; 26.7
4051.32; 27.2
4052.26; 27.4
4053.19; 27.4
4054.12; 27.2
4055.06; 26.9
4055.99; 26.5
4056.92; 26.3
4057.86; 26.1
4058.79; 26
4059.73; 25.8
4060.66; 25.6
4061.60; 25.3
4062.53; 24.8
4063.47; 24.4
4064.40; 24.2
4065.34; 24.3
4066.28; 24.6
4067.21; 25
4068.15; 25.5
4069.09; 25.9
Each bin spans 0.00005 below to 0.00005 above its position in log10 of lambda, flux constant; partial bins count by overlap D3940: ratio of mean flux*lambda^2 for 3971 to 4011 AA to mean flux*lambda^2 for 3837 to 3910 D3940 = 1.33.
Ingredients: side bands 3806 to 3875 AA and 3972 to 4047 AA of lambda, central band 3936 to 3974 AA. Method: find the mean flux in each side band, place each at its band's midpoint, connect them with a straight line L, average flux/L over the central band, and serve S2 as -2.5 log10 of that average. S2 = 0.41 mag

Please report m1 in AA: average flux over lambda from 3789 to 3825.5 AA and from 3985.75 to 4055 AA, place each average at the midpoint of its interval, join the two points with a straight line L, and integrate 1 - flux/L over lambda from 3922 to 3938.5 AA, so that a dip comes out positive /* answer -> 8.37 AA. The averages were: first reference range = 19.3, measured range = 11.5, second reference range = 26.4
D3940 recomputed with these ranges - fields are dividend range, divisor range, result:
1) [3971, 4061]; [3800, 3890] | 1.54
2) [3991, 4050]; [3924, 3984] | 1.75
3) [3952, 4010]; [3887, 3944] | 1.28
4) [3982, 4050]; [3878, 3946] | 1.62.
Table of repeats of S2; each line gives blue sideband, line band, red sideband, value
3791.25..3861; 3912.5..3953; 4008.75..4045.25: 0.381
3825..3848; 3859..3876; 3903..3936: -0.235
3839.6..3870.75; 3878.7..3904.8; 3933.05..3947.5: -0.179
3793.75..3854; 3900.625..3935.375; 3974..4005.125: 0.208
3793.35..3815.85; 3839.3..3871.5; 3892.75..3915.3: 0.096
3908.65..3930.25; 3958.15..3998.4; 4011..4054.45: 0.189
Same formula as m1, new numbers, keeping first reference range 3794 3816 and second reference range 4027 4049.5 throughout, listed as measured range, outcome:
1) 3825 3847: 7.59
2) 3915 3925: 1.50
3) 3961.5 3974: 6.69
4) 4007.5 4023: -0.90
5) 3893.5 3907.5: 1.48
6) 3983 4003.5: -0.54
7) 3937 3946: 3.84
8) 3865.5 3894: 4.92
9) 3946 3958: 1.44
